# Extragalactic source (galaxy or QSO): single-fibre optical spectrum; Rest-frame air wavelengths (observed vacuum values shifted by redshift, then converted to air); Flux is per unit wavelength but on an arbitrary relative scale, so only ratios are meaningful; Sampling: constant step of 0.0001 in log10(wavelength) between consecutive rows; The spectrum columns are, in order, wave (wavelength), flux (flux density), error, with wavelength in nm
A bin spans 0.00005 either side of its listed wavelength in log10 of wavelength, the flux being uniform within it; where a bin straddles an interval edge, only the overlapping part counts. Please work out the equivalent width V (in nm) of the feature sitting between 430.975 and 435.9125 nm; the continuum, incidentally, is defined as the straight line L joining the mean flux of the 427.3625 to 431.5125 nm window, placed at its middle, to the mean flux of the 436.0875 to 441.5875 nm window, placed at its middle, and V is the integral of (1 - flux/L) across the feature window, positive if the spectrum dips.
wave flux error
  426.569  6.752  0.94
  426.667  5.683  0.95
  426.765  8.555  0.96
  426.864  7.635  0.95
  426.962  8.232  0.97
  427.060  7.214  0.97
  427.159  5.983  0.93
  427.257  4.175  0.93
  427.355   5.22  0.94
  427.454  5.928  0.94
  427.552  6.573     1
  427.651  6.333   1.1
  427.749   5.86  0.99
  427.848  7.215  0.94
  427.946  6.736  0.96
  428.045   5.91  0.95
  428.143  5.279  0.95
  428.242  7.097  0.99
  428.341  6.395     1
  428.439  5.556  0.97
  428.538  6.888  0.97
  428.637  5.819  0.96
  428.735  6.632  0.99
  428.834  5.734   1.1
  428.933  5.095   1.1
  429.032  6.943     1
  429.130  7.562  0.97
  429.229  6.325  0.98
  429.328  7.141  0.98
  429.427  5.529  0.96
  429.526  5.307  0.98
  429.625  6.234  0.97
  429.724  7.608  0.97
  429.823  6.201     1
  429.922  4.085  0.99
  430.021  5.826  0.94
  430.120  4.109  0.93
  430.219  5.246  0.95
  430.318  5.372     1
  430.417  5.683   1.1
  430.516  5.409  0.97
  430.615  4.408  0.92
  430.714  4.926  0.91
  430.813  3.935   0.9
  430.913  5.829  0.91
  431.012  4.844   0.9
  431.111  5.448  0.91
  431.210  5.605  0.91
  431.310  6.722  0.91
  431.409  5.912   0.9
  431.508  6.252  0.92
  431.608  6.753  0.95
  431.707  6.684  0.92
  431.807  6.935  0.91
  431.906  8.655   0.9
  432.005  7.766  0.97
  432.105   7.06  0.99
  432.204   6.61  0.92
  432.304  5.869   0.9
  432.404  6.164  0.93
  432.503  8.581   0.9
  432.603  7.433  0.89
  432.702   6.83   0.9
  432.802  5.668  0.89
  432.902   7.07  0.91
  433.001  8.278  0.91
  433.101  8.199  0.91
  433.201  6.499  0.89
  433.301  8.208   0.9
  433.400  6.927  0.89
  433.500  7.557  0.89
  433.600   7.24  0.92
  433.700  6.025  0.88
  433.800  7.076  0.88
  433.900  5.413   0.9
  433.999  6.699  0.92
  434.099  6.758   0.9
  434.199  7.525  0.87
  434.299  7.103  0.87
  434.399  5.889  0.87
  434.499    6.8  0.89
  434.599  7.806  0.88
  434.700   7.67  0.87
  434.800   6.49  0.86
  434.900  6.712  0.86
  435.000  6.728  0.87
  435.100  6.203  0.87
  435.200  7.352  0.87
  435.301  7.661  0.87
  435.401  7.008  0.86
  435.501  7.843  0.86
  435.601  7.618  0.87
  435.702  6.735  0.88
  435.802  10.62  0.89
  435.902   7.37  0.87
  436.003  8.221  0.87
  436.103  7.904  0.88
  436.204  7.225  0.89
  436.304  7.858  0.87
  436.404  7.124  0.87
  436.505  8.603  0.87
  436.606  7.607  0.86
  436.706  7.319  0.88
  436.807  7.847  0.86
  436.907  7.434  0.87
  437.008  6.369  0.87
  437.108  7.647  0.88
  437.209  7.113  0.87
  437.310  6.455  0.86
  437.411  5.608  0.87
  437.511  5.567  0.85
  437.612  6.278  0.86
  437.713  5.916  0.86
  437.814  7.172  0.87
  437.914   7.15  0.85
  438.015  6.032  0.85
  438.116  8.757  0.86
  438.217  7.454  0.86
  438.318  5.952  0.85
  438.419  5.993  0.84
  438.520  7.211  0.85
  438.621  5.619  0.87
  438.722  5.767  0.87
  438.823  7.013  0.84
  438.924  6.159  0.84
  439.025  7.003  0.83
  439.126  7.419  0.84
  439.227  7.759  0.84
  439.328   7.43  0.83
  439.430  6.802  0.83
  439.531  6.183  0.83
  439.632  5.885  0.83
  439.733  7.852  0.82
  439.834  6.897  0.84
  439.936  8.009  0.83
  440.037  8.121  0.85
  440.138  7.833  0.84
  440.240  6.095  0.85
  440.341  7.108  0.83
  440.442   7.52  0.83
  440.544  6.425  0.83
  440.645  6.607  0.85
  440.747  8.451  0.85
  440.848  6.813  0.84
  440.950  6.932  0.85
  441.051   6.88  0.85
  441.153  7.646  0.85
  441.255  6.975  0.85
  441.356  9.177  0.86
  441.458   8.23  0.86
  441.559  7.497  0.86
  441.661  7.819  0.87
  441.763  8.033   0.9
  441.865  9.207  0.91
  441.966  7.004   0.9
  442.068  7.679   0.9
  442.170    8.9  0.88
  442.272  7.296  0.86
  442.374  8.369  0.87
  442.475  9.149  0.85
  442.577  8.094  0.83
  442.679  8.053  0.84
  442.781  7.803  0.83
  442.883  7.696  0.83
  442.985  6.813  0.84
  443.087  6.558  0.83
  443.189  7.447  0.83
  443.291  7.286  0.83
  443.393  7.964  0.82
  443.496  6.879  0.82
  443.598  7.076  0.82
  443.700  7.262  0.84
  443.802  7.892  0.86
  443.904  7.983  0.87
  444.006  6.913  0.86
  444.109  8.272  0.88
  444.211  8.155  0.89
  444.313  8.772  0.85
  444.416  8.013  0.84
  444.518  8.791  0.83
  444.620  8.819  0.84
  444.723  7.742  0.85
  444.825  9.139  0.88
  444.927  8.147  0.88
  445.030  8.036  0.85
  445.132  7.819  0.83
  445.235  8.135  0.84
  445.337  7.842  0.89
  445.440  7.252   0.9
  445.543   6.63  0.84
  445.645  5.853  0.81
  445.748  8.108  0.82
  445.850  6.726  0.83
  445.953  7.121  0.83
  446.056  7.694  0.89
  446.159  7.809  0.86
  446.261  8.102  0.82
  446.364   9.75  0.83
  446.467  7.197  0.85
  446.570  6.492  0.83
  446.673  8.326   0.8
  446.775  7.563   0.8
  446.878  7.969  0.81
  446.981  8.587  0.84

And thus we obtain -0.45 nm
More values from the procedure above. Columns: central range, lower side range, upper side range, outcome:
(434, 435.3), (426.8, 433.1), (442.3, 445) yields -0.02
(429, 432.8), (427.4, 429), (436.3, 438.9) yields 0.14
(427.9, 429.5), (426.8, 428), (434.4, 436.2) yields 0.08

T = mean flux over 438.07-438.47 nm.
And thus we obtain 7.01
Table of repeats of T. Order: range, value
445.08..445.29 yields 7.99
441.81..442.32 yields 8.02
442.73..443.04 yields 7.42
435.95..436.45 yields 7.67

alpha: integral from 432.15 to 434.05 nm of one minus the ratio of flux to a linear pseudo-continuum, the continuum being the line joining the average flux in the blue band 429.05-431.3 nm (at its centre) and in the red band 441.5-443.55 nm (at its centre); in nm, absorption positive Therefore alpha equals -0.26 nm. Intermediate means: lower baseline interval 5.61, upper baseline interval 7.78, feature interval 6.97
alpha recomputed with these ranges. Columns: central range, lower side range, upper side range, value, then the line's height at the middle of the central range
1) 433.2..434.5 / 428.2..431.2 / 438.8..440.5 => -0.11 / 6.33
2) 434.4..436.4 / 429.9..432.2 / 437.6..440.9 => -0.31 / 6.42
